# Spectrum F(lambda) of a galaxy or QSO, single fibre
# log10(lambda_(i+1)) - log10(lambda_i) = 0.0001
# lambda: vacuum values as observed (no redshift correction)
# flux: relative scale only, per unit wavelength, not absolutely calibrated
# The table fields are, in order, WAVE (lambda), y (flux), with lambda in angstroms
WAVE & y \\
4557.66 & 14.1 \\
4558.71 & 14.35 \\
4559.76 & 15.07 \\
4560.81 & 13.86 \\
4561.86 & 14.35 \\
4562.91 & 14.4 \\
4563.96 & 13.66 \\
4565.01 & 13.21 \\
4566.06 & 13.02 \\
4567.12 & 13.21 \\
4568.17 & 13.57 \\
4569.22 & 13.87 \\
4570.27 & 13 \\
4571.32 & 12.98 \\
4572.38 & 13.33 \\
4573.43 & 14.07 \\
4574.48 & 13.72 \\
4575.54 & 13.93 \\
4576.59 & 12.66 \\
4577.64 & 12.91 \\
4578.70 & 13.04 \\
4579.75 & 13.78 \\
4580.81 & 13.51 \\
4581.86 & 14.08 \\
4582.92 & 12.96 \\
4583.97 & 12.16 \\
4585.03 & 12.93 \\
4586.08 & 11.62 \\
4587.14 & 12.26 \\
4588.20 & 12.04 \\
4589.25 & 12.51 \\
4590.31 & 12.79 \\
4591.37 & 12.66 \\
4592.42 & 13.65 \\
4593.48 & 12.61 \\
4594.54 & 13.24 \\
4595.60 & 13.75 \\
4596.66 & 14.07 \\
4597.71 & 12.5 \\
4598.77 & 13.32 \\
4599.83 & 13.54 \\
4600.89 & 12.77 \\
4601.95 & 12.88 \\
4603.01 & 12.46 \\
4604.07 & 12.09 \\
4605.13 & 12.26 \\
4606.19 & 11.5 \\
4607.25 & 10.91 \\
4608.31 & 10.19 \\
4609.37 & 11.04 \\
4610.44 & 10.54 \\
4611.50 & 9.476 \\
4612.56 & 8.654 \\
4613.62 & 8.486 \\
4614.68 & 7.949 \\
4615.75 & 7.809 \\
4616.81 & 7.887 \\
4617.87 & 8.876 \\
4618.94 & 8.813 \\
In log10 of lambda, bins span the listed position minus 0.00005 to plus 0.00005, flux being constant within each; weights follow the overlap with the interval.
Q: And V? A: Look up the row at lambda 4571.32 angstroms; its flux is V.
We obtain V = 12.98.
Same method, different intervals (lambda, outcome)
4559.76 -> 15.07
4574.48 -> 13.72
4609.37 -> 11.04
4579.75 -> 13.78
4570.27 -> 13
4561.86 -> 14.35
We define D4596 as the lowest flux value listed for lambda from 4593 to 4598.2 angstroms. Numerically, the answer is 12.5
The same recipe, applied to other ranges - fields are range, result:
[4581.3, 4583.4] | 12.96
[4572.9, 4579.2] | 12.66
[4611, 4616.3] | 7.809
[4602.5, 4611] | 10.19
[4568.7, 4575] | 12.98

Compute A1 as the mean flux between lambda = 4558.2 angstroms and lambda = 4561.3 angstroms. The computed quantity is 14.4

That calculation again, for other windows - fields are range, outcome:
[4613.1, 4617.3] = 8.03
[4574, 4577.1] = 13.4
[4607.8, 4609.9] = 10.6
